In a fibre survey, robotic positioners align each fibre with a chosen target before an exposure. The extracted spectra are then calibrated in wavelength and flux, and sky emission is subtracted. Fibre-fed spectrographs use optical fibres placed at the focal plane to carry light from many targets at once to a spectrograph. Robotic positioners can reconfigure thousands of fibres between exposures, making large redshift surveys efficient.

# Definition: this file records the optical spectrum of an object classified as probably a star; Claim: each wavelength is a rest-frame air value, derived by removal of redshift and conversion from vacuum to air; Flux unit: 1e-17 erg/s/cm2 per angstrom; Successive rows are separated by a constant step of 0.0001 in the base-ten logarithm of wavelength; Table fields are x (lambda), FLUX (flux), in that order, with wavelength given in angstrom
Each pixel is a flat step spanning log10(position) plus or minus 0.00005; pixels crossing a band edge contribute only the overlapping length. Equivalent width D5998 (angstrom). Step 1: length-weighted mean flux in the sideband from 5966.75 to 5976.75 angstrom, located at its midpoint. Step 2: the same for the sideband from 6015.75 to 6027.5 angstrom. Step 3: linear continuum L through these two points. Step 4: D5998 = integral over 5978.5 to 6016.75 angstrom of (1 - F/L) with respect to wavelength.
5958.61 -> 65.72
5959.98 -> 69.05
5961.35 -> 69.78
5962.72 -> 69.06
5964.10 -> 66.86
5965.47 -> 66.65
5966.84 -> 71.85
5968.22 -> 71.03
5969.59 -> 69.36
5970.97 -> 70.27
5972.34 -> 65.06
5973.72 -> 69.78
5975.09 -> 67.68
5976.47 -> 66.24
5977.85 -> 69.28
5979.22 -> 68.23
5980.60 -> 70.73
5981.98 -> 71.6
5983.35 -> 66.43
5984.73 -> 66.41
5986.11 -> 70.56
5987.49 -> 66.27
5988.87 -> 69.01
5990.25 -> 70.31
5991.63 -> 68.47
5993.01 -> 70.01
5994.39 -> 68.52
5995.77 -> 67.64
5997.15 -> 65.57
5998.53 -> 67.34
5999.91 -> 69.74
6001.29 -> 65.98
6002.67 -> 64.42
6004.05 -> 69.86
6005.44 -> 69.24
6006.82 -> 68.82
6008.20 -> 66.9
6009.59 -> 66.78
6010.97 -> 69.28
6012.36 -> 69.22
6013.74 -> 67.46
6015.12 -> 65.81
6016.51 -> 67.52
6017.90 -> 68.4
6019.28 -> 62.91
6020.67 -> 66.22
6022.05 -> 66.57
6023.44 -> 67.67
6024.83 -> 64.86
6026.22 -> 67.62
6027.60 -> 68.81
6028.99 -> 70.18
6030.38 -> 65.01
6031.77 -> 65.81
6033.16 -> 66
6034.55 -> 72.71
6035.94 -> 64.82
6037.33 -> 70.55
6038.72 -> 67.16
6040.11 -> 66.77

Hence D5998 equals -0.3 angstrom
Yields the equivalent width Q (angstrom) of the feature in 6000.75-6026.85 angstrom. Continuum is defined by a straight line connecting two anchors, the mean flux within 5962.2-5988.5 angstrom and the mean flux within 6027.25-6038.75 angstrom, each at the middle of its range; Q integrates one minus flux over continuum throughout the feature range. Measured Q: 0.37 angstrom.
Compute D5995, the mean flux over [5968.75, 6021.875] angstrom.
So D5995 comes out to 68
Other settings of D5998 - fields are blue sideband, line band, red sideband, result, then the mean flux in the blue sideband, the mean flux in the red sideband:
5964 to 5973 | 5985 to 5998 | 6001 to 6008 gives -0.05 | 68.9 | 67.7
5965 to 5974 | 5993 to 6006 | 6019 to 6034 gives 0.03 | 69.2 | 66.7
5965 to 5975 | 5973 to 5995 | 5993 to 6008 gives -0.06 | 69.1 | 67.8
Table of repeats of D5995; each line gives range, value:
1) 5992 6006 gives 67.8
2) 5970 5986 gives 68.4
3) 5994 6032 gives 67.3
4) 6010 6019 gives 67.7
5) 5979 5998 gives 68.5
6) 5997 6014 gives 67.8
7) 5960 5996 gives 68.7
